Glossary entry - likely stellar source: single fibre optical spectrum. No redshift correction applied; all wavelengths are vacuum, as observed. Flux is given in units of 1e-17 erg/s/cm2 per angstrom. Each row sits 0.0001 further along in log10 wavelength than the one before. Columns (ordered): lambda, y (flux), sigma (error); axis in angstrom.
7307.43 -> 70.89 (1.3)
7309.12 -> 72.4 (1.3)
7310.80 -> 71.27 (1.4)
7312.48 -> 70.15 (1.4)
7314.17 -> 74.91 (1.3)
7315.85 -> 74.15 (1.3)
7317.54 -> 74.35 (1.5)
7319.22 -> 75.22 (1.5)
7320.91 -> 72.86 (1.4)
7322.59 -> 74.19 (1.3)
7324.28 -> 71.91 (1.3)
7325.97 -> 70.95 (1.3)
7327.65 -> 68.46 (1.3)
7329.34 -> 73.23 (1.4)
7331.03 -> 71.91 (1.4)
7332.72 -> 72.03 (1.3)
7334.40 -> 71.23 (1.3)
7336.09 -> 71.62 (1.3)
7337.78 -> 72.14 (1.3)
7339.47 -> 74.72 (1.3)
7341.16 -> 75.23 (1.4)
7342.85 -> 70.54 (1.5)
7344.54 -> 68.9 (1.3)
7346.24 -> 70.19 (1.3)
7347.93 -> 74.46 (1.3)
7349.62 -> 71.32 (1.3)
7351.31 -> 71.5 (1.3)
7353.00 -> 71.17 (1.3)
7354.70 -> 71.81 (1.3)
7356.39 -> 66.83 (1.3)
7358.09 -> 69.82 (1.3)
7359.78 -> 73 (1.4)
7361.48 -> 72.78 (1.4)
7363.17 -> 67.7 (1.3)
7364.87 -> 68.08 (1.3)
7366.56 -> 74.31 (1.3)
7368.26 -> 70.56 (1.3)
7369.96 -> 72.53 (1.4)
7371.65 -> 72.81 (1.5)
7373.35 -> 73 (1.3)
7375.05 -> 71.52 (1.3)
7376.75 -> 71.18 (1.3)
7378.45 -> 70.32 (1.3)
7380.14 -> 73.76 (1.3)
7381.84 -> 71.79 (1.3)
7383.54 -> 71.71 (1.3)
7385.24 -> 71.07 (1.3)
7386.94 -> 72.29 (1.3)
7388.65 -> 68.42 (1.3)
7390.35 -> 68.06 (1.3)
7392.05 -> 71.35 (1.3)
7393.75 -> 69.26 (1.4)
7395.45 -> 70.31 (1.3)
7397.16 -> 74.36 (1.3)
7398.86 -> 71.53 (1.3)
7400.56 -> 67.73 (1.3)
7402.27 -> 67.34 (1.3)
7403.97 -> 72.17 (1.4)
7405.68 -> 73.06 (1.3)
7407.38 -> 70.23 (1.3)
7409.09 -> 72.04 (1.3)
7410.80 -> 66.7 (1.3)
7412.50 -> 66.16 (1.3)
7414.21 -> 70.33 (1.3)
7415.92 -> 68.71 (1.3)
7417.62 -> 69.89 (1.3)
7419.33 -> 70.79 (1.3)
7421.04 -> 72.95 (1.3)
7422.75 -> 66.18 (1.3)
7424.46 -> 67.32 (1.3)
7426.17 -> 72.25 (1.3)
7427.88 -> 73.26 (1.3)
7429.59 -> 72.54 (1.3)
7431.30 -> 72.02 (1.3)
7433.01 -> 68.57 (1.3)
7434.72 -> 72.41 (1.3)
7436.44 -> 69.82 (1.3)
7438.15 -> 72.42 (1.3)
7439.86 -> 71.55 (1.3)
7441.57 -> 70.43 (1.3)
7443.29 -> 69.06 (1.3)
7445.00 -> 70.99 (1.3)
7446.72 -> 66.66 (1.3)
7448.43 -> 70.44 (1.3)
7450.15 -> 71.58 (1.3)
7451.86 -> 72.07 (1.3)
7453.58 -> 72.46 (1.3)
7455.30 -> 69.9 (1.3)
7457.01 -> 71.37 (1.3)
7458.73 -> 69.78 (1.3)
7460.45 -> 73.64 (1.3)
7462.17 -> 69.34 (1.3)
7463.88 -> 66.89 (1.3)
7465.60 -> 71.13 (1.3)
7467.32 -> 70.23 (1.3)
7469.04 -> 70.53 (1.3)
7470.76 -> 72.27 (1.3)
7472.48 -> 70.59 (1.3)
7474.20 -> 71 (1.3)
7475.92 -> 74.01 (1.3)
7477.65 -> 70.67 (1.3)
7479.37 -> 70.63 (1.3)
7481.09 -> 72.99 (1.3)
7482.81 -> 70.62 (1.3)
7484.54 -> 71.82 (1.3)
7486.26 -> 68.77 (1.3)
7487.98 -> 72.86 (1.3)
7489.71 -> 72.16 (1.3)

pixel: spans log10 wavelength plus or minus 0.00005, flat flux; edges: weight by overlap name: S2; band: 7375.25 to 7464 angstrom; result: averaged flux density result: 70.6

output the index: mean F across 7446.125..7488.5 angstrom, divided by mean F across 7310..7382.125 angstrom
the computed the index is 0.99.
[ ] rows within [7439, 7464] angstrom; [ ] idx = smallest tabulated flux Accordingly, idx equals 66.66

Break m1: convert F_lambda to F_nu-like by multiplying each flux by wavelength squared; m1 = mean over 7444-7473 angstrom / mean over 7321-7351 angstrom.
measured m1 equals 1.0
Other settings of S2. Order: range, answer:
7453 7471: 70.6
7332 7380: 71.5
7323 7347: 71.7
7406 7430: 70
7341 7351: 71.5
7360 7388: 71.6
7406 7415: 69.3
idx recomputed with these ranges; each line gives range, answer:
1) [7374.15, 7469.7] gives 66.16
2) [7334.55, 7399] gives 66.83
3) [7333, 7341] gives 71.23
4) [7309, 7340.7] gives 68.46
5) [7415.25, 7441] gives 66.18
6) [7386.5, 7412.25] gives 66.7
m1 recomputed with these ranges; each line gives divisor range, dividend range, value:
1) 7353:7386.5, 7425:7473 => 1.02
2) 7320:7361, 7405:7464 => 1.01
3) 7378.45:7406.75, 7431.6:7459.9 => 1.01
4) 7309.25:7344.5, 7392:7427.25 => 0.99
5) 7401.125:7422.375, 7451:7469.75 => 1.02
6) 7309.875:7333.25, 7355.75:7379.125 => 0.99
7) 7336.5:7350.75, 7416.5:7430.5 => 1.00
